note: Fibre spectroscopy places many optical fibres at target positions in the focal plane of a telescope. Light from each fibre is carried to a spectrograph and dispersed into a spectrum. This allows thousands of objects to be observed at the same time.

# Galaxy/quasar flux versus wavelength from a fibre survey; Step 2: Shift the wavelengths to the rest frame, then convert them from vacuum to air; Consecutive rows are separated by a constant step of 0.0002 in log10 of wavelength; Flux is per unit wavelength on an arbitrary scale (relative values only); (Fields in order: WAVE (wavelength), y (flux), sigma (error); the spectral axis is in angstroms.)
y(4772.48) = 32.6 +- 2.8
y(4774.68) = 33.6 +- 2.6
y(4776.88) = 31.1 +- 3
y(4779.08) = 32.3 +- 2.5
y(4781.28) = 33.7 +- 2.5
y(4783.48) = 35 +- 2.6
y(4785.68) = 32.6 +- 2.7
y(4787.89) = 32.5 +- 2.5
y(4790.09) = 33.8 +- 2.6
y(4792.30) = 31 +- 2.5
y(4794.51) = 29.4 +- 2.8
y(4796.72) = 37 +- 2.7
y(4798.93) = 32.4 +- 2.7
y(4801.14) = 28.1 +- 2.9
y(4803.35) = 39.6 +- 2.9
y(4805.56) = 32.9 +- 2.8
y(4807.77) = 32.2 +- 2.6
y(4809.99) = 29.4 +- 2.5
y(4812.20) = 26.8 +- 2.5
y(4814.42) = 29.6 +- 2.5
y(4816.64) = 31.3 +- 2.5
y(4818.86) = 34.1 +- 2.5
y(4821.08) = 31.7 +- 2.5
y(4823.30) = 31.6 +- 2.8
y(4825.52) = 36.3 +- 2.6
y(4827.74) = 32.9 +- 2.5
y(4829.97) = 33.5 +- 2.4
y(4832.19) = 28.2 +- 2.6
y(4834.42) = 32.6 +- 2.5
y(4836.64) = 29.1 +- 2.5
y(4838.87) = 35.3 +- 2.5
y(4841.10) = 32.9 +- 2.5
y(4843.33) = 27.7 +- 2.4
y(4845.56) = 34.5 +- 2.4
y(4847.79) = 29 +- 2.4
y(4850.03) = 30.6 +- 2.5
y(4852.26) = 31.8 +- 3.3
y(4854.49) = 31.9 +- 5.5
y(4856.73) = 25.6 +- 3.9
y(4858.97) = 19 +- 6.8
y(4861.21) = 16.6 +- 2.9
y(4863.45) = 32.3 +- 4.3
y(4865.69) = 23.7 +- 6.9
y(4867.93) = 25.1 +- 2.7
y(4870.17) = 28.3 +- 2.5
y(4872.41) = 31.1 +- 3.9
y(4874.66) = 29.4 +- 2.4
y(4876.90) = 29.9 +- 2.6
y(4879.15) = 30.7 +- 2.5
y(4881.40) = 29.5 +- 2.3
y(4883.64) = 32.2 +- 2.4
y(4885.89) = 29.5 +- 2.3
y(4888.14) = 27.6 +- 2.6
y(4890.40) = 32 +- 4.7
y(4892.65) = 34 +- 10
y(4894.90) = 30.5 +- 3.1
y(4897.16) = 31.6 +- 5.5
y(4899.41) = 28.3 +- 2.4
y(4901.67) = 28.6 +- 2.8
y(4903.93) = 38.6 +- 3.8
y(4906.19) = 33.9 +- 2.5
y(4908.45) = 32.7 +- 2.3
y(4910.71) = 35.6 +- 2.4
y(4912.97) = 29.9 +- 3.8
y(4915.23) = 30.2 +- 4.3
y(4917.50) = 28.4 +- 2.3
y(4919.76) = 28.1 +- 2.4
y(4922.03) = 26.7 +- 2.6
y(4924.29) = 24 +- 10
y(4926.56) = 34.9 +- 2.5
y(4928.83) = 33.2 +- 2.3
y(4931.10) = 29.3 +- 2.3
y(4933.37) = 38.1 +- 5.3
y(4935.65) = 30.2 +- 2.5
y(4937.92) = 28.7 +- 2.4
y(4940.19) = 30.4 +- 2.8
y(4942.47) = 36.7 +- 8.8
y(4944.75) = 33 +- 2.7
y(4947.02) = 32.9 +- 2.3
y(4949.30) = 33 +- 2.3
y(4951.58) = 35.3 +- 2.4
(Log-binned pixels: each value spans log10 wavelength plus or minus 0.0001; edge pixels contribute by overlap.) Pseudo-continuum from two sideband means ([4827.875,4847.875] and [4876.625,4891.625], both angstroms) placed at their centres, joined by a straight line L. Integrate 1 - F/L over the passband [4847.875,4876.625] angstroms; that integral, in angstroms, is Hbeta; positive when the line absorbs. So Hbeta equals 3.4 angstroms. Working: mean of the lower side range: 31.6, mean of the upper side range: 30.2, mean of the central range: 27.3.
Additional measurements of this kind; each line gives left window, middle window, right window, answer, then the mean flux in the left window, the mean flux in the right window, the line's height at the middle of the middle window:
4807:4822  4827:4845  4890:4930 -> -0.47 angstroms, 30.7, 31.2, 30.8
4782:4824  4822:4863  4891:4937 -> 2.44 angstroms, 32.2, 31.3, 31.9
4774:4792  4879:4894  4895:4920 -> 0.46 angstroms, 33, 31.5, 31.8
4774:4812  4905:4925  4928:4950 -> 1.51 angstroms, 32.6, 32.5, 32.5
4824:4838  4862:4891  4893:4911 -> 2.84 angstroms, 32.1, 32.4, 32.3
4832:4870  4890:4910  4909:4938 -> -1.55 angstroms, 28.6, 30.7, 30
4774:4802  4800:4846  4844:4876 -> -2.57 angstroms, 32.5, 27.8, 30.2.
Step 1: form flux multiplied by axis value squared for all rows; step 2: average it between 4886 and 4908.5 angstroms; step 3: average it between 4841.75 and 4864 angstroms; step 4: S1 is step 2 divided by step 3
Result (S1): 1.16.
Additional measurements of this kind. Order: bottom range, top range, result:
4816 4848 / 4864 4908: 0.96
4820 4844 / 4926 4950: 1.07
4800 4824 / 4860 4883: 0.90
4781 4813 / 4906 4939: 1.00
